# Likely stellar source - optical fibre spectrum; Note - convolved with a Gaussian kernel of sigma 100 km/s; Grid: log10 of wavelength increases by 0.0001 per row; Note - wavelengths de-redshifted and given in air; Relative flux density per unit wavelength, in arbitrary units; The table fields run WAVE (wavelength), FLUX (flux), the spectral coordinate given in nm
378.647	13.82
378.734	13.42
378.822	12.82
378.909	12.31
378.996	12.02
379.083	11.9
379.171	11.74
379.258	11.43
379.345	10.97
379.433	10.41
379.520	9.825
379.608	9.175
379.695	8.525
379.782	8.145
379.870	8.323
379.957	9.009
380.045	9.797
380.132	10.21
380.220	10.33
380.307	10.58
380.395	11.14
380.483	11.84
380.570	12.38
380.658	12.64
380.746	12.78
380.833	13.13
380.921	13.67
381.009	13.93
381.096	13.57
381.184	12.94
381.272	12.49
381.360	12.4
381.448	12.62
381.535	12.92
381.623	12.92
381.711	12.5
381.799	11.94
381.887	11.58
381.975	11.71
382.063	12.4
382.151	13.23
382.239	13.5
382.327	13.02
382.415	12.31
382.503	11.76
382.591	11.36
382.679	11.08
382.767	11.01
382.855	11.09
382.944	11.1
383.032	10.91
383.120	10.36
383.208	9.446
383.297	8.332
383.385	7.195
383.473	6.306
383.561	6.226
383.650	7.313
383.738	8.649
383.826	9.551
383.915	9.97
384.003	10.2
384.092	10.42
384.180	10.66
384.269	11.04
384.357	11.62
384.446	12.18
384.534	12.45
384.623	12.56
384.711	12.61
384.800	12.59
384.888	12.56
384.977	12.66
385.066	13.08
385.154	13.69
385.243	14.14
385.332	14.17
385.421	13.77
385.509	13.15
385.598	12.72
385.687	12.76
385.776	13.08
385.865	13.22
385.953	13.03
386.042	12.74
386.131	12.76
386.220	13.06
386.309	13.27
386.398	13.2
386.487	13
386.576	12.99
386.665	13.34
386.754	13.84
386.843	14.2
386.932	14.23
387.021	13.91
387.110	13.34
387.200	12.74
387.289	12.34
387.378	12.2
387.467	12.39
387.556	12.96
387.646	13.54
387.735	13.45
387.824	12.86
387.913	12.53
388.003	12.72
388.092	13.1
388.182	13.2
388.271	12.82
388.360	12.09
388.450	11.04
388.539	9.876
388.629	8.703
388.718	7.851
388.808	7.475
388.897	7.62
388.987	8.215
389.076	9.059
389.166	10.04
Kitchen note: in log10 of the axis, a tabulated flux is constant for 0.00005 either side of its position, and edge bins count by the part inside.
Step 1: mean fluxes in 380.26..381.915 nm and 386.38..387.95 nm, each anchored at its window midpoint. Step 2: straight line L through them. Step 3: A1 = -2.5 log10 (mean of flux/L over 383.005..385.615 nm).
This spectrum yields 0.17 mag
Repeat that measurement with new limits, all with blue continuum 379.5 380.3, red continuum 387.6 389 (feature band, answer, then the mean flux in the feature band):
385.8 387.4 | -0.22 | 13.2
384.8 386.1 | -0.25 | 13.2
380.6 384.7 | -0.15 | 11.3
